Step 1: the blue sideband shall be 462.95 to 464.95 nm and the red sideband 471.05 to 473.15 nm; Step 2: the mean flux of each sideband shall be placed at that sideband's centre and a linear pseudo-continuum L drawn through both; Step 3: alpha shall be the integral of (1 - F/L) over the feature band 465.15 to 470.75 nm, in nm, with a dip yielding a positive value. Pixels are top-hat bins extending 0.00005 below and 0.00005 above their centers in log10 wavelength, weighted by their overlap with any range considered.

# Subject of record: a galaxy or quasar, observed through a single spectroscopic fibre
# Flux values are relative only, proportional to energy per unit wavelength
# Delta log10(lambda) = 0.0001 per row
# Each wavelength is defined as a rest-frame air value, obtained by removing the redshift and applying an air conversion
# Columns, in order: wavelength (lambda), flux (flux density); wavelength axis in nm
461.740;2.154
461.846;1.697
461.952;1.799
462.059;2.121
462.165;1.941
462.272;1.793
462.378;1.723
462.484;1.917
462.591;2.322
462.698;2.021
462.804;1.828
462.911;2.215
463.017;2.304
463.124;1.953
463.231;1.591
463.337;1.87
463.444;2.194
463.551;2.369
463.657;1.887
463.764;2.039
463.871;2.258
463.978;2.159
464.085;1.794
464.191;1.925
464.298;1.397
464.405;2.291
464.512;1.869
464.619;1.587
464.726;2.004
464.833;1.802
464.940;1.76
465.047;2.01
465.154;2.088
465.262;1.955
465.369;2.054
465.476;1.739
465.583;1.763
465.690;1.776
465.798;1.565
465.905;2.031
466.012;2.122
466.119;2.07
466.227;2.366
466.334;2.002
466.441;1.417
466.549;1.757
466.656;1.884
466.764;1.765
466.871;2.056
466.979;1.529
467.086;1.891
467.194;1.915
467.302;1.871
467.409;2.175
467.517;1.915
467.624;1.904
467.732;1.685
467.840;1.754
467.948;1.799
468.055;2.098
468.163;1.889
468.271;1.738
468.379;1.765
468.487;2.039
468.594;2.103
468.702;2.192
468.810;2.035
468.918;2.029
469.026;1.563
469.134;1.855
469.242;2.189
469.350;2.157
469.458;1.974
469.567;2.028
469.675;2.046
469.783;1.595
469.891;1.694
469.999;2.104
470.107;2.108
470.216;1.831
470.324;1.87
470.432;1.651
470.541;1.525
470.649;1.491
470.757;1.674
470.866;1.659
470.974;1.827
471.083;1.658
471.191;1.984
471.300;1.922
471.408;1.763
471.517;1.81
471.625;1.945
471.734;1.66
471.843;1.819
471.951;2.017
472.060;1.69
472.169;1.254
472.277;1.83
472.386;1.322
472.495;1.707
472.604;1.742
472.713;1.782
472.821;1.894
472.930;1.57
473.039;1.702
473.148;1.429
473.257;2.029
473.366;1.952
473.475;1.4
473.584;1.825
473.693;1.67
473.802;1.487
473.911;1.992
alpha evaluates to -0.13 nm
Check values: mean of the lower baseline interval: 1.96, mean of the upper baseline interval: 1.73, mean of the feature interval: 1.89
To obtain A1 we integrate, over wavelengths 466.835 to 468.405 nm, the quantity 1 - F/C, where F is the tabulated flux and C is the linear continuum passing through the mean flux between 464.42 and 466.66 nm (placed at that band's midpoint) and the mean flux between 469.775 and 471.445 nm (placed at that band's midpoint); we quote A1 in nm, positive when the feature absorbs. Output -0.02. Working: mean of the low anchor 1.89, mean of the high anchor 1.78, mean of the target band 1.86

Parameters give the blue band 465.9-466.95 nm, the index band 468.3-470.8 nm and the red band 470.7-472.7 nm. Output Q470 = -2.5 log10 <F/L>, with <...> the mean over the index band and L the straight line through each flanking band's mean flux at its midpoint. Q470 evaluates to -0.04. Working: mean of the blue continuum 1.93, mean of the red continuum 1.74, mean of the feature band 1.89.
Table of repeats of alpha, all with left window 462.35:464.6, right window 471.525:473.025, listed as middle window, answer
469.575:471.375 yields -0.03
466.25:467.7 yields 0.02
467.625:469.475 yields -0.10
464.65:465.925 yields 0.04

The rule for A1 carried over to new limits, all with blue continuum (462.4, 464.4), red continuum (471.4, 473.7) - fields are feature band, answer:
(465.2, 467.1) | 0.044 nm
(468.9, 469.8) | -0.064 nm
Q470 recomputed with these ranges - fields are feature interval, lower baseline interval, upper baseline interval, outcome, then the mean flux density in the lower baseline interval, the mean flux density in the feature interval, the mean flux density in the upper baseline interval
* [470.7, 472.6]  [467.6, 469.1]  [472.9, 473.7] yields 0.019 mag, 1.9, 1.74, 1.7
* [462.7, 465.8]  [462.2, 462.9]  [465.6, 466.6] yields -0.009 mag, 1.95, 1.94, 1.9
